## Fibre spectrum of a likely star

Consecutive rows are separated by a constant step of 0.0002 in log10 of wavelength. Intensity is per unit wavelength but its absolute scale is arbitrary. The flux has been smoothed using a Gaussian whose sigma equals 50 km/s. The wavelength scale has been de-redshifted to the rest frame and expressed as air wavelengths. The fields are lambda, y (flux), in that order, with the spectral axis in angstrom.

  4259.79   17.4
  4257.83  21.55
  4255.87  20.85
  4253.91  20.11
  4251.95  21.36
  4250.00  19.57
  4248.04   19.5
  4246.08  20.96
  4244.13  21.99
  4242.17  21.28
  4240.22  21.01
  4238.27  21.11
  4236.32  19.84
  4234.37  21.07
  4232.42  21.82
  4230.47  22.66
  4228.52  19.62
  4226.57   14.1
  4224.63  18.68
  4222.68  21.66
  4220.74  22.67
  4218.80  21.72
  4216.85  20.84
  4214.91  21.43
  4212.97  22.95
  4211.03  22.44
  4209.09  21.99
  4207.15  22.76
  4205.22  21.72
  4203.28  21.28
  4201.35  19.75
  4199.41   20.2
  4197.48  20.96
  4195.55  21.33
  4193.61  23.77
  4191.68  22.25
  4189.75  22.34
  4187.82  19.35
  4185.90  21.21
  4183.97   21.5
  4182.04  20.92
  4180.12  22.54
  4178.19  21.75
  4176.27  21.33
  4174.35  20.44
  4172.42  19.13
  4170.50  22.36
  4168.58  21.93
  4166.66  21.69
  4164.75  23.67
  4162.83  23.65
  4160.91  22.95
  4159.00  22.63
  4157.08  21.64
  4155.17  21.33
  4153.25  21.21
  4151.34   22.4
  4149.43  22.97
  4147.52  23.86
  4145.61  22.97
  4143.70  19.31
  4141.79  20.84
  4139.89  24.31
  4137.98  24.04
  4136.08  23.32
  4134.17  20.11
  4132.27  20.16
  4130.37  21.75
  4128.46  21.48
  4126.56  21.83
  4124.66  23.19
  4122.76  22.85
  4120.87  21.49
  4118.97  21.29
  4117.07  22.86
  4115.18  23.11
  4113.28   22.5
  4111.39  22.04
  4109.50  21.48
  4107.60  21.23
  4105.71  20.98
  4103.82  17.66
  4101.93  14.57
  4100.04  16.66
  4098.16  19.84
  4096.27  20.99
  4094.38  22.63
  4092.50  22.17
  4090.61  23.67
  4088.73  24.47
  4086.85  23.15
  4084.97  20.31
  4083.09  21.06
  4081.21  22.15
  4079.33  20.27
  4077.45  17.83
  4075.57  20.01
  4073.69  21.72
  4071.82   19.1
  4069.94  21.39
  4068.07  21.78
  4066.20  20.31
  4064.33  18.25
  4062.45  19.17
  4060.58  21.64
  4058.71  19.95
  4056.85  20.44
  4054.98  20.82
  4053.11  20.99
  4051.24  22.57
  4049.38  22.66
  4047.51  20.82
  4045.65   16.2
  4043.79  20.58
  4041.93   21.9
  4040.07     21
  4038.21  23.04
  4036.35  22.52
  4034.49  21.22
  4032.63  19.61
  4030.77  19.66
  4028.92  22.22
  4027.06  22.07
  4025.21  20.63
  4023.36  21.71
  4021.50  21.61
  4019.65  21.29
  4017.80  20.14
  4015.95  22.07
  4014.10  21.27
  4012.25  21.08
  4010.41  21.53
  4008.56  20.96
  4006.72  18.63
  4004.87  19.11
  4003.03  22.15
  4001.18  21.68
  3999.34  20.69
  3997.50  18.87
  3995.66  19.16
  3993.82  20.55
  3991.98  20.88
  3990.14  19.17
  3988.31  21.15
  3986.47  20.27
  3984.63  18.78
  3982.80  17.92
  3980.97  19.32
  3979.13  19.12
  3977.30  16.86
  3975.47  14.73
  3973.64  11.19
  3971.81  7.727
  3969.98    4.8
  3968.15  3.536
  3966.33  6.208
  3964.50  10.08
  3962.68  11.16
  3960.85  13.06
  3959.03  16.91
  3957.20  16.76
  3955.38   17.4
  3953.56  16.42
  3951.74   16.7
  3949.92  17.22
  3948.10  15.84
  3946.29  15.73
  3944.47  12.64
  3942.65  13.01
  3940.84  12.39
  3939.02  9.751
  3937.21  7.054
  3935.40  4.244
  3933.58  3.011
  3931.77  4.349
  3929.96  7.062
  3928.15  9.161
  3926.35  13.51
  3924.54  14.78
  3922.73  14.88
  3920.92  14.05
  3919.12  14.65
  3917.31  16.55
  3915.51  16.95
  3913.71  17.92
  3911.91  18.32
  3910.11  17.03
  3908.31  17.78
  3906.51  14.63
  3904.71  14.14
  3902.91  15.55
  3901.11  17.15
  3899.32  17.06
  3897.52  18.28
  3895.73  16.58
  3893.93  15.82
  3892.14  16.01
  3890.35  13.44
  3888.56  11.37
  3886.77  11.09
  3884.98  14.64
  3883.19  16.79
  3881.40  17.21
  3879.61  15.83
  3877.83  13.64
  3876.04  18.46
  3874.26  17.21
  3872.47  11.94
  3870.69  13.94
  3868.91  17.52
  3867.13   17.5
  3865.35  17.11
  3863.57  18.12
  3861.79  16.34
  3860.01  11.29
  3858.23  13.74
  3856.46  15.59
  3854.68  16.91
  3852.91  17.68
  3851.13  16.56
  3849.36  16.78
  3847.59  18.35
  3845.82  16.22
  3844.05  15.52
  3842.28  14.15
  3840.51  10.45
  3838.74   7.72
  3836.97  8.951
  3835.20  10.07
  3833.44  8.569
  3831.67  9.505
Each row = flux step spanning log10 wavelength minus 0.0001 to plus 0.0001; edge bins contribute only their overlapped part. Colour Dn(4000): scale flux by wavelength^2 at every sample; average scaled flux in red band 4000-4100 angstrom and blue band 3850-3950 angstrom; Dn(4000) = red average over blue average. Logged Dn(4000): 1.58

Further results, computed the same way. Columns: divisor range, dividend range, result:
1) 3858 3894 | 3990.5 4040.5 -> 1.48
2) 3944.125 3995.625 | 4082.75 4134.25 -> 1.50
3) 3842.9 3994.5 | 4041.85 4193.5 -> 1.61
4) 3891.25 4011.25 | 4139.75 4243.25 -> 1.60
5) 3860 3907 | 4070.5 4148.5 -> 1.53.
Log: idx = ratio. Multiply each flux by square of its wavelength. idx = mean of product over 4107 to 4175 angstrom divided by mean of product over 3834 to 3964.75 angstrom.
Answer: 1.74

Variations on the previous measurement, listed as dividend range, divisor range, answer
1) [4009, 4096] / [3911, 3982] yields 1.75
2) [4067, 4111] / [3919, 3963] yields 1.79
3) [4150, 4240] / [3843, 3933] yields 1.64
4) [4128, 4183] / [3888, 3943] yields 1.84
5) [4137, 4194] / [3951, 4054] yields 1.29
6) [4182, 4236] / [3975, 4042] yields 1.14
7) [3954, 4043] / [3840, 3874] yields 1.25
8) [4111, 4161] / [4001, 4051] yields 1.11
